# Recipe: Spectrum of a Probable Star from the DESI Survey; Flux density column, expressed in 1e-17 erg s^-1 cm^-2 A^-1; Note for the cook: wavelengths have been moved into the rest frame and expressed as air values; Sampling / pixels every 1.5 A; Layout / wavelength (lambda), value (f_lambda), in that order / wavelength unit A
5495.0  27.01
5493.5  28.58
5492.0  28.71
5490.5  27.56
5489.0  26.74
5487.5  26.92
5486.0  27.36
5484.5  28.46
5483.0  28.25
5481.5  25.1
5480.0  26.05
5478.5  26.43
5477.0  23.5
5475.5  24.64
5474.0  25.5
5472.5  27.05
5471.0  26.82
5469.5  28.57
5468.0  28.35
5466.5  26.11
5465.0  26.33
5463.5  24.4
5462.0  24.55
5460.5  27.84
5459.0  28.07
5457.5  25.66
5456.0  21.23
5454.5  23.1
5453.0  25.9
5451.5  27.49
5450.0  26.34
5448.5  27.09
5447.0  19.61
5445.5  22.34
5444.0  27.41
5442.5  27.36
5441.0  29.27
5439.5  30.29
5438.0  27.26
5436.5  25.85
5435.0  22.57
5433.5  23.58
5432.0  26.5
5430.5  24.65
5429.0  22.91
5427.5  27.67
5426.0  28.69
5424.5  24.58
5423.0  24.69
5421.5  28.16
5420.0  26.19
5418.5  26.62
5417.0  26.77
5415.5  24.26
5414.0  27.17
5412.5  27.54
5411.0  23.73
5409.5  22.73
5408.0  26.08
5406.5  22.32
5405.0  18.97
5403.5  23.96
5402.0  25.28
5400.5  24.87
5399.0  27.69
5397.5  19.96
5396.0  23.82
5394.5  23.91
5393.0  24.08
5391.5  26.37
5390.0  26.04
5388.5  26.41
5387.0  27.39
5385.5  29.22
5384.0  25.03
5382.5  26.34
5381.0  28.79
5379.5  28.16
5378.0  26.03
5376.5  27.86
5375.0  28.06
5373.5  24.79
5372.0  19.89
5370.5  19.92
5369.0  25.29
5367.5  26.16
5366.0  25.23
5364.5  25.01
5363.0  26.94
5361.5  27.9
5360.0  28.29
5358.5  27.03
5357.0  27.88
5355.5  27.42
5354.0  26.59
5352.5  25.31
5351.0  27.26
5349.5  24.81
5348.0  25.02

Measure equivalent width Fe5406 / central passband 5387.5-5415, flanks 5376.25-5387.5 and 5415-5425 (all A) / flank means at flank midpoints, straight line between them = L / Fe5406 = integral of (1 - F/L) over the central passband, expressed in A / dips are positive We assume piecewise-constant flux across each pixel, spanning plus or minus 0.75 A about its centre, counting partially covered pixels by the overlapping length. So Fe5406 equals 2.2 A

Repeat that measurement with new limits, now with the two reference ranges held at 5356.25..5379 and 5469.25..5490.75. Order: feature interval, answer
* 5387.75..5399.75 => 0.54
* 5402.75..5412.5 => 1.02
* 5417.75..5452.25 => 0.35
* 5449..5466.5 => 0.53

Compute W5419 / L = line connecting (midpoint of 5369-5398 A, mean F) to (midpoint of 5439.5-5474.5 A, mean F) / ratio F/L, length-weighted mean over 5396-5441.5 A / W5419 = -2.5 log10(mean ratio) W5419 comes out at 0.02 mag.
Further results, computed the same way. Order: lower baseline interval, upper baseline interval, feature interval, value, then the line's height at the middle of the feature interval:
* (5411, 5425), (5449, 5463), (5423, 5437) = 0.03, 25.9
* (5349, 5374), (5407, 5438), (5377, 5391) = -0.06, 25.6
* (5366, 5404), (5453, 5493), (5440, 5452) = 0.00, 26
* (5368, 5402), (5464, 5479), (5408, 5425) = 0.00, 25.8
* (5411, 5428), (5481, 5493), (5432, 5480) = 0.05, 27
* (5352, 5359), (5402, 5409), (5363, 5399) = -0.02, 25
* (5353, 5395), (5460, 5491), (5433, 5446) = 0.00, 26.4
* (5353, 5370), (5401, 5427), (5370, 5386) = 0.01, 26.1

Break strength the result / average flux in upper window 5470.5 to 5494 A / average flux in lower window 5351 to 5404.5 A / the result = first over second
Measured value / 1.04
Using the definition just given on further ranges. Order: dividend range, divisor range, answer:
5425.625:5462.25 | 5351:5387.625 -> 0.98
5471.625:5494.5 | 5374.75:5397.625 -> 1.02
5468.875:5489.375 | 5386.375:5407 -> 1.09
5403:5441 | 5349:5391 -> 0.97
